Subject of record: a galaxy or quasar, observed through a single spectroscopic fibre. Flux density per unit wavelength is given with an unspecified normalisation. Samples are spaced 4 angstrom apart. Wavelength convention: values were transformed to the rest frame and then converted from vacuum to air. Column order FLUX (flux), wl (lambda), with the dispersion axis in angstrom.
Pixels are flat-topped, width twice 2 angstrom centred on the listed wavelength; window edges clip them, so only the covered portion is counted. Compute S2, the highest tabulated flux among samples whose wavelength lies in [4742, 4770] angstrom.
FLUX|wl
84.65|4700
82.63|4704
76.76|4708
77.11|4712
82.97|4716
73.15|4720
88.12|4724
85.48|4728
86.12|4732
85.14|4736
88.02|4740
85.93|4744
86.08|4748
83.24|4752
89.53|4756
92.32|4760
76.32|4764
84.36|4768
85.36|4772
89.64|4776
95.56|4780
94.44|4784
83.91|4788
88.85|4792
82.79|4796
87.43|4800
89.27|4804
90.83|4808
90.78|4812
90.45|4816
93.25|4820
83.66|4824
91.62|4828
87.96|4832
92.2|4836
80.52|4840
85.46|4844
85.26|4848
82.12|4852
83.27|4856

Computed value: 92.32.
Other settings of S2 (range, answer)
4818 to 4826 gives 93.25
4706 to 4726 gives 88.12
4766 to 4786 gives 95.56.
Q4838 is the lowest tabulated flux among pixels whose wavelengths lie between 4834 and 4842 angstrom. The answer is 80.52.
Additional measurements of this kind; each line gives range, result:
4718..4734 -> 73.15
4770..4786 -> 85.36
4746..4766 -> 76.32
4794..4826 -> 82.79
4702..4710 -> 76.76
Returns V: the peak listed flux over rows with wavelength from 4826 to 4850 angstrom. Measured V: 92.2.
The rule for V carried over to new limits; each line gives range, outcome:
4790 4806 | 89.27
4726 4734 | 86.12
